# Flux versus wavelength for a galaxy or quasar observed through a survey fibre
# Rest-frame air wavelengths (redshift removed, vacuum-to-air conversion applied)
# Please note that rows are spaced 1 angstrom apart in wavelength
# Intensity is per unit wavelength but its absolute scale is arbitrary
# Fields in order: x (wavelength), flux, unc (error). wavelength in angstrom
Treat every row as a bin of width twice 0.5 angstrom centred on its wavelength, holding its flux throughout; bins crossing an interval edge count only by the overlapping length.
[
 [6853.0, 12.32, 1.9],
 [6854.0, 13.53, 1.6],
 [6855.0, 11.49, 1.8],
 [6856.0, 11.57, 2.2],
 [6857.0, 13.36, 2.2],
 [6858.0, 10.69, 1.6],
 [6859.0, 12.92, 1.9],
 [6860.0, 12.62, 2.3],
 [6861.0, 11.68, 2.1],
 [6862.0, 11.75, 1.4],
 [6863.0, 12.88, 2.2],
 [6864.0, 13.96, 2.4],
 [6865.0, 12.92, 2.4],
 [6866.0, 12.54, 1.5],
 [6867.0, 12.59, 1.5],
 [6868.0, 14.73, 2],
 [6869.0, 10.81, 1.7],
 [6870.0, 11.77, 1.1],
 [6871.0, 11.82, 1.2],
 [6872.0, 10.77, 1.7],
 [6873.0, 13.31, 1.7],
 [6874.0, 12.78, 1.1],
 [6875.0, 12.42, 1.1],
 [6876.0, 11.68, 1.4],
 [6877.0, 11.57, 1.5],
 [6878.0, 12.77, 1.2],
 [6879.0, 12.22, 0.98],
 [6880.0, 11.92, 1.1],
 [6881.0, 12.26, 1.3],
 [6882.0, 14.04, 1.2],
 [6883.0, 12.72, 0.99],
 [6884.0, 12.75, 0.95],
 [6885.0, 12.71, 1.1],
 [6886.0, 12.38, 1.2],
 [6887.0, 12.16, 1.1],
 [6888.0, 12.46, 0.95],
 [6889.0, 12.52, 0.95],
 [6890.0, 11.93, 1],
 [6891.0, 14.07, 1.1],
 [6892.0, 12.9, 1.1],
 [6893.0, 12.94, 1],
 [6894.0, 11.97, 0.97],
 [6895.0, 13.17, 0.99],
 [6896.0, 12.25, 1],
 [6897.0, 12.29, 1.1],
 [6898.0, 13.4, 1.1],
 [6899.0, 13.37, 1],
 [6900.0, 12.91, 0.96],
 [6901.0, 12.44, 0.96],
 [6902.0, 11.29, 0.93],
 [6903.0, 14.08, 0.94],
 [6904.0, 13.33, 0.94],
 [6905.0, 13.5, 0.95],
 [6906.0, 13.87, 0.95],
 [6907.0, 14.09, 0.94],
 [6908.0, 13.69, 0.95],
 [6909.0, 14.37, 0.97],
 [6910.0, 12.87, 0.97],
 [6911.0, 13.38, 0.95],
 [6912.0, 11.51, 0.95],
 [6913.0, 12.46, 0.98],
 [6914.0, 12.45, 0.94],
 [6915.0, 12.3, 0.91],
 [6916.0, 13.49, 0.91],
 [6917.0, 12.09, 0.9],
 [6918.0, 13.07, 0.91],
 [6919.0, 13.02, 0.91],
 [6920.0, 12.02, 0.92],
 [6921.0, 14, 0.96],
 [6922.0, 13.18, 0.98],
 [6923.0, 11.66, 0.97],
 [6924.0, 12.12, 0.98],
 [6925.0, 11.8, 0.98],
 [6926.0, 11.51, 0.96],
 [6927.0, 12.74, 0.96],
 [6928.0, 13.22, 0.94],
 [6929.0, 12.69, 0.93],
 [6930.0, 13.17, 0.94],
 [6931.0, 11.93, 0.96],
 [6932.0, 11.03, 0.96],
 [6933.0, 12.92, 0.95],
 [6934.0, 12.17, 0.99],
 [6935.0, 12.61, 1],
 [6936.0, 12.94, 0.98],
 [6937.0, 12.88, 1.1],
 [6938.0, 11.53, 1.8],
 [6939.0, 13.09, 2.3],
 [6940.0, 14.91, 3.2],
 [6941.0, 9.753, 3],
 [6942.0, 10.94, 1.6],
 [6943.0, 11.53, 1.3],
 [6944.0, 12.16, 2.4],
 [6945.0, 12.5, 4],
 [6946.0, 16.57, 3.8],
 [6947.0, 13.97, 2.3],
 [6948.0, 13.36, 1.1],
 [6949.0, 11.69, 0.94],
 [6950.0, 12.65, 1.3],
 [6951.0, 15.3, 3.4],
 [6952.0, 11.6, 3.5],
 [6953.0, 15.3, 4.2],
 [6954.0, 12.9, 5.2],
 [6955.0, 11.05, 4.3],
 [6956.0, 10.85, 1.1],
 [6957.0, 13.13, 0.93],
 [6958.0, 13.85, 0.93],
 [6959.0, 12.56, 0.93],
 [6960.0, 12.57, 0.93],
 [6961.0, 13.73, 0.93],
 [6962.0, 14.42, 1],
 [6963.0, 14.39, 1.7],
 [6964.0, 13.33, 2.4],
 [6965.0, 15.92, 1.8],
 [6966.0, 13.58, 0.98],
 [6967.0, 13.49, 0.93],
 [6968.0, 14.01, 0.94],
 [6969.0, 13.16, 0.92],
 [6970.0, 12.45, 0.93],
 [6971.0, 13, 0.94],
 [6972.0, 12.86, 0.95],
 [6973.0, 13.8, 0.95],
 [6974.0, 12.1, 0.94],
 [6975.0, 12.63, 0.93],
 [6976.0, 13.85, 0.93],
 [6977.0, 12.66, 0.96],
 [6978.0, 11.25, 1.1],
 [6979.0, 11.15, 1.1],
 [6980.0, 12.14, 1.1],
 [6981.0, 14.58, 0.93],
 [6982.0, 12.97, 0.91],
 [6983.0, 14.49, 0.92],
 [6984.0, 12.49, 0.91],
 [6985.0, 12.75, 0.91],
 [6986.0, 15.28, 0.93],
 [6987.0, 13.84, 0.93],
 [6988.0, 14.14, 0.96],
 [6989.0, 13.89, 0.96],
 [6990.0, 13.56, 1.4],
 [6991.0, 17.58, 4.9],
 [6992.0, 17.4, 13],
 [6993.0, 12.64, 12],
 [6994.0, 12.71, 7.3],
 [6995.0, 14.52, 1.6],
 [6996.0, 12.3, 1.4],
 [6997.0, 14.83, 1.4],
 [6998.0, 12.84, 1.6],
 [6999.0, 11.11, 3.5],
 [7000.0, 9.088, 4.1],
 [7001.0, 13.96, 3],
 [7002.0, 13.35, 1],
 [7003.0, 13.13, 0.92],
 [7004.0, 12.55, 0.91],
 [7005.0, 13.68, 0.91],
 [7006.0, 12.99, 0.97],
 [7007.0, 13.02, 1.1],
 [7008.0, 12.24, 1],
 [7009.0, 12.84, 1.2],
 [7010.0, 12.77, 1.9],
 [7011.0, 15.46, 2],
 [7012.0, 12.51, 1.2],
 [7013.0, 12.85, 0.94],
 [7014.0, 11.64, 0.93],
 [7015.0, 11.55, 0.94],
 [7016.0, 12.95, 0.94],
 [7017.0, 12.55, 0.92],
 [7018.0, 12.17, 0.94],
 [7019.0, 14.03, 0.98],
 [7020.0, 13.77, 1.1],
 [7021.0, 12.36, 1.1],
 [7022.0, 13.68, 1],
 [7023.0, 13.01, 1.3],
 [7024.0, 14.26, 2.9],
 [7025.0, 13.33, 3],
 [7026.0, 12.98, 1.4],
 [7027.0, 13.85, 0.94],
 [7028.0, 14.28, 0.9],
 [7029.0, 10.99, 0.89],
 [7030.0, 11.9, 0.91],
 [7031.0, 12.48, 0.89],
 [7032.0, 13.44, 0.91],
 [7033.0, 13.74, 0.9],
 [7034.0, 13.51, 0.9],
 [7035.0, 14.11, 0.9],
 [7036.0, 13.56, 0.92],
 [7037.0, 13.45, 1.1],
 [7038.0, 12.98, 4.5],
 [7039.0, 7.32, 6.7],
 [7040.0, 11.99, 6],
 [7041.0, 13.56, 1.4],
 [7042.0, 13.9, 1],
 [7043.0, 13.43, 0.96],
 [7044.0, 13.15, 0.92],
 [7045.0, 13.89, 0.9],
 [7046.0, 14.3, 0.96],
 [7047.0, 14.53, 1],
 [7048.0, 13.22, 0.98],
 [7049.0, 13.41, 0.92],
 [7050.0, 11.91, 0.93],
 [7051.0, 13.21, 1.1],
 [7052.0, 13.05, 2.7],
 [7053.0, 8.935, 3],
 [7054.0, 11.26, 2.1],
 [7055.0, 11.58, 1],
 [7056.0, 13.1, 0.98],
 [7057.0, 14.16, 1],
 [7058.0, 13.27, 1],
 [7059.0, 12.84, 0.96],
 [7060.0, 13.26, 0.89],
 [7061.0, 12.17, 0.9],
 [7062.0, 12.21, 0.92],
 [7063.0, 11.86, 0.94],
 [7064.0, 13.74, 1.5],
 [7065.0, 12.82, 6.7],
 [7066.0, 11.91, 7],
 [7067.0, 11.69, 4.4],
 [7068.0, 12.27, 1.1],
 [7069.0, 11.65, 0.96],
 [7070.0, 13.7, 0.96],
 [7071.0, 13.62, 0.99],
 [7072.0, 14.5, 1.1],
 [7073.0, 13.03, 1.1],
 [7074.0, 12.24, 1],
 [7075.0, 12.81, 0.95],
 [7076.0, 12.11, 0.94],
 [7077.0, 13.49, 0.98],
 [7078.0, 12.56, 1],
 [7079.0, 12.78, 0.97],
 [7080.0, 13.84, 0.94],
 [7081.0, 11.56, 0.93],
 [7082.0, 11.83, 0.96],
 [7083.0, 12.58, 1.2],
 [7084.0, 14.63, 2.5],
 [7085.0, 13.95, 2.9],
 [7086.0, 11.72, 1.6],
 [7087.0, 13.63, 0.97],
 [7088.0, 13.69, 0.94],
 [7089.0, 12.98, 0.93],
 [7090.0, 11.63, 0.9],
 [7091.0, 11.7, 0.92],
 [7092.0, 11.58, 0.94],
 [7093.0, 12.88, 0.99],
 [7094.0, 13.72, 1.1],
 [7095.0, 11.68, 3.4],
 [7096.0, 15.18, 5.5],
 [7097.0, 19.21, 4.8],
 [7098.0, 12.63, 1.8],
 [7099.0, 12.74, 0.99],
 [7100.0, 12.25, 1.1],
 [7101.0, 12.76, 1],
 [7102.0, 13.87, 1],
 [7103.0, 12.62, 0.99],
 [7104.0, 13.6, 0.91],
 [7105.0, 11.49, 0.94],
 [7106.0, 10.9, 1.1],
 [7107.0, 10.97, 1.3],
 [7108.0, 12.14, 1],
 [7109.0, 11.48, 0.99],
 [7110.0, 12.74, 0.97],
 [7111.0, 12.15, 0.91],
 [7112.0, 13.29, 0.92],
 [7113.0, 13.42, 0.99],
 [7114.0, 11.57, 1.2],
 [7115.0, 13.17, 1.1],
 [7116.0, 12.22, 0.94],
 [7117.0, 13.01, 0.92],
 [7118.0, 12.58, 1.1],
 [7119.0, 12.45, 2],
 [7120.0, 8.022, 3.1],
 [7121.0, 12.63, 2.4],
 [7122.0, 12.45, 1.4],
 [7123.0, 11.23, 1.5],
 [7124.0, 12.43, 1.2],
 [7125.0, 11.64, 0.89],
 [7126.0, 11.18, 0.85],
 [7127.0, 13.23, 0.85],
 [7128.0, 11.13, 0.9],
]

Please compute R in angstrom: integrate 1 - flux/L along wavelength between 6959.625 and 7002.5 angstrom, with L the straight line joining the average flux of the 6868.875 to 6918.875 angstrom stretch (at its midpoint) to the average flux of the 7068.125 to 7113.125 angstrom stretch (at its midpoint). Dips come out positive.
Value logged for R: -2.2 angstrom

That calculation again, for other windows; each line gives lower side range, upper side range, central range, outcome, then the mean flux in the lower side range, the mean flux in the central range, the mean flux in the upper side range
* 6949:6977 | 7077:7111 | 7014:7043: 0.29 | 13.2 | 12.9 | 12.8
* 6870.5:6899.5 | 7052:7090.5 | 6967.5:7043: -2.86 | 12.5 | 13.1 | 12.7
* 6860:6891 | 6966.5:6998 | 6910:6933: 0.70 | 12.5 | 12.5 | 13.5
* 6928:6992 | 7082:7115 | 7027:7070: 0.70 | 13.1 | 12.7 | 12.8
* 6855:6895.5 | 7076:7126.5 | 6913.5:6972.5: -1.70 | 12.5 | 12.9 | 12.6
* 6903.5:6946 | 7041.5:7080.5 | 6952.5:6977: -1.05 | 12.7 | 13.3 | 12.9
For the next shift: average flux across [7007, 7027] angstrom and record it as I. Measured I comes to 13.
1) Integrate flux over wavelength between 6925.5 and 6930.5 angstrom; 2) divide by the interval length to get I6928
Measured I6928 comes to 12.7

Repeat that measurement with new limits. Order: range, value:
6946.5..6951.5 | 13.4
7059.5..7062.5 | 12.5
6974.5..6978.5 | 12.6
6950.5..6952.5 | 13.4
